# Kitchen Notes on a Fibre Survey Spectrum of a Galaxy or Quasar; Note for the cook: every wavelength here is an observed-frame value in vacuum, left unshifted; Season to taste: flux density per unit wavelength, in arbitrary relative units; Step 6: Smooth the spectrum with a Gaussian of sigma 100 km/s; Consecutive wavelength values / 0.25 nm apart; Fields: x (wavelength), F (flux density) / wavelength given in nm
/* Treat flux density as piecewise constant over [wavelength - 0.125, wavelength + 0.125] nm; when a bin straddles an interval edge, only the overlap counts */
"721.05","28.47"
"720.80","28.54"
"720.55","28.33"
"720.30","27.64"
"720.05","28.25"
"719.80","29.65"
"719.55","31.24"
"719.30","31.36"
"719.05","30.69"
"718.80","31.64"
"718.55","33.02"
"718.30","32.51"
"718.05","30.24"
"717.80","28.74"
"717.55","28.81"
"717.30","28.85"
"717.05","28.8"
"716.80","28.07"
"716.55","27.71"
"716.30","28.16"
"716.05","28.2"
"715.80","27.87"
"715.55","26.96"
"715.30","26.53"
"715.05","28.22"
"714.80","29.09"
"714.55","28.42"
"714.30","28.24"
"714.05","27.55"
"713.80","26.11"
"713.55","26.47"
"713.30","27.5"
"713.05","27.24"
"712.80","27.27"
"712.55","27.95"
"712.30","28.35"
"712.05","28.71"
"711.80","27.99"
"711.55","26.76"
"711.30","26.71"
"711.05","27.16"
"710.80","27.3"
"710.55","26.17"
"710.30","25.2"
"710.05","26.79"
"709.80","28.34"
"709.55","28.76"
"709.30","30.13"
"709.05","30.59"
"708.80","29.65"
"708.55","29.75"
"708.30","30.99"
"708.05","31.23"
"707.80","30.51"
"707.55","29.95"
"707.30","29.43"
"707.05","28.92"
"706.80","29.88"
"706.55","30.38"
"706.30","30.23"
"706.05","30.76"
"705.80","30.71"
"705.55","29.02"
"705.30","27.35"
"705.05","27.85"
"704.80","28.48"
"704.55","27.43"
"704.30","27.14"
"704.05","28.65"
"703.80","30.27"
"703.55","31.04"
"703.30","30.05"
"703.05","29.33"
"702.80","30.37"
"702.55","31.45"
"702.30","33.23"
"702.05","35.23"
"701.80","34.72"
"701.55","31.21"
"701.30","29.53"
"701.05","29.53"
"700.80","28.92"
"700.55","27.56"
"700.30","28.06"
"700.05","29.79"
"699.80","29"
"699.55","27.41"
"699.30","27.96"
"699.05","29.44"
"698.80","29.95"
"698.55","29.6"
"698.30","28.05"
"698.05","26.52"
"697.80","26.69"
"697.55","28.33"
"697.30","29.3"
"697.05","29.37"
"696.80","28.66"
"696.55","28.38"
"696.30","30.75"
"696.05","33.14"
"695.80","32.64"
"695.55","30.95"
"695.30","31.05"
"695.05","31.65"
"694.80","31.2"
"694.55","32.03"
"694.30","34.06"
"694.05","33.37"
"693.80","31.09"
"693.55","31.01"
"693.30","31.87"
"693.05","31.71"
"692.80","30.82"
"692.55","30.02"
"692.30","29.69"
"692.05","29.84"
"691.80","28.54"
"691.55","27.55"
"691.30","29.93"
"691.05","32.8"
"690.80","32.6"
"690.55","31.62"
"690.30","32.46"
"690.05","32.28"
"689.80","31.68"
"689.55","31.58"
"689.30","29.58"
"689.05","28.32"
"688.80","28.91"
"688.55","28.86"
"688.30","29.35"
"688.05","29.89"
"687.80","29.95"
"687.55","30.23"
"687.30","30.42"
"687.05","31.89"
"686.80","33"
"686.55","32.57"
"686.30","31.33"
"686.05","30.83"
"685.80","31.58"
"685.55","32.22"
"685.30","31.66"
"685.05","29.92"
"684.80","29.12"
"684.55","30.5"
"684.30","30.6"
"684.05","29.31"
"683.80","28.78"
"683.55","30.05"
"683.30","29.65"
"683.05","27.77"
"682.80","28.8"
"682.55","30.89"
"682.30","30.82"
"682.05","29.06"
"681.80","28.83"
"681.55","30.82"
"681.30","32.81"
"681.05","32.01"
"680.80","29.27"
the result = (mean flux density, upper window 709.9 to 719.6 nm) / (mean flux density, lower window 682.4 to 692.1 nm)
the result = 0.93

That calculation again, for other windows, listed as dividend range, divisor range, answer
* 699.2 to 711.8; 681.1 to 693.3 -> 0.96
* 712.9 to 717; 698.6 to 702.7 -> 0.92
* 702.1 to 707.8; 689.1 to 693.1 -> 0.97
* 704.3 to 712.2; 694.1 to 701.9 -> 0.96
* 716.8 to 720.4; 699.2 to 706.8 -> 1.01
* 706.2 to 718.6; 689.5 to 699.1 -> 0.93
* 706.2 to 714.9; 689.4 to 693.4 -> 0.92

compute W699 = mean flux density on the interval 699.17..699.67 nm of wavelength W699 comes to 27.7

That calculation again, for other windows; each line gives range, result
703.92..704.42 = 27.9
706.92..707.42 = 29.2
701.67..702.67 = 33.7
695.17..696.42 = 31.7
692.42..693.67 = 31.1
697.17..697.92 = 28.1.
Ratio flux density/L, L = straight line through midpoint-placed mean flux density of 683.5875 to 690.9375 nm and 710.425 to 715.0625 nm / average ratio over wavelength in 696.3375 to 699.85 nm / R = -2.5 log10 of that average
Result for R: 0.03 mag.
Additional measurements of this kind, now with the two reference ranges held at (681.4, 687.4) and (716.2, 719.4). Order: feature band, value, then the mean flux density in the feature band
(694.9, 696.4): -0.051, 31.7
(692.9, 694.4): -0.064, 32.1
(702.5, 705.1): 0.032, 29.3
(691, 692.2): 0.029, 29.5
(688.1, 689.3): 0.050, 29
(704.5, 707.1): 0.031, 29.2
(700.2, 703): -0.025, 30.9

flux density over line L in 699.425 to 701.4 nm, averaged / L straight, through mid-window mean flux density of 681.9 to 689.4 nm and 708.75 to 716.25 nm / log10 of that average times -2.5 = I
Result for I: 0.00 mag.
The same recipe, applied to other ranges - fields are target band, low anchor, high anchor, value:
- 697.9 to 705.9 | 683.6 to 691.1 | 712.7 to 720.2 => 0.009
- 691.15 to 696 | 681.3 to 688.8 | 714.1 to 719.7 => -0.036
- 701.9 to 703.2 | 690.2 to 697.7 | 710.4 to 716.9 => -0.089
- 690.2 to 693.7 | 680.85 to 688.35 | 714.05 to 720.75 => -0.020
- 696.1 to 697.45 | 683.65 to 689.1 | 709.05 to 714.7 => -0.008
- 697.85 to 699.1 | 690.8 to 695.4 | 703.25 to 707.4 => 0.063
